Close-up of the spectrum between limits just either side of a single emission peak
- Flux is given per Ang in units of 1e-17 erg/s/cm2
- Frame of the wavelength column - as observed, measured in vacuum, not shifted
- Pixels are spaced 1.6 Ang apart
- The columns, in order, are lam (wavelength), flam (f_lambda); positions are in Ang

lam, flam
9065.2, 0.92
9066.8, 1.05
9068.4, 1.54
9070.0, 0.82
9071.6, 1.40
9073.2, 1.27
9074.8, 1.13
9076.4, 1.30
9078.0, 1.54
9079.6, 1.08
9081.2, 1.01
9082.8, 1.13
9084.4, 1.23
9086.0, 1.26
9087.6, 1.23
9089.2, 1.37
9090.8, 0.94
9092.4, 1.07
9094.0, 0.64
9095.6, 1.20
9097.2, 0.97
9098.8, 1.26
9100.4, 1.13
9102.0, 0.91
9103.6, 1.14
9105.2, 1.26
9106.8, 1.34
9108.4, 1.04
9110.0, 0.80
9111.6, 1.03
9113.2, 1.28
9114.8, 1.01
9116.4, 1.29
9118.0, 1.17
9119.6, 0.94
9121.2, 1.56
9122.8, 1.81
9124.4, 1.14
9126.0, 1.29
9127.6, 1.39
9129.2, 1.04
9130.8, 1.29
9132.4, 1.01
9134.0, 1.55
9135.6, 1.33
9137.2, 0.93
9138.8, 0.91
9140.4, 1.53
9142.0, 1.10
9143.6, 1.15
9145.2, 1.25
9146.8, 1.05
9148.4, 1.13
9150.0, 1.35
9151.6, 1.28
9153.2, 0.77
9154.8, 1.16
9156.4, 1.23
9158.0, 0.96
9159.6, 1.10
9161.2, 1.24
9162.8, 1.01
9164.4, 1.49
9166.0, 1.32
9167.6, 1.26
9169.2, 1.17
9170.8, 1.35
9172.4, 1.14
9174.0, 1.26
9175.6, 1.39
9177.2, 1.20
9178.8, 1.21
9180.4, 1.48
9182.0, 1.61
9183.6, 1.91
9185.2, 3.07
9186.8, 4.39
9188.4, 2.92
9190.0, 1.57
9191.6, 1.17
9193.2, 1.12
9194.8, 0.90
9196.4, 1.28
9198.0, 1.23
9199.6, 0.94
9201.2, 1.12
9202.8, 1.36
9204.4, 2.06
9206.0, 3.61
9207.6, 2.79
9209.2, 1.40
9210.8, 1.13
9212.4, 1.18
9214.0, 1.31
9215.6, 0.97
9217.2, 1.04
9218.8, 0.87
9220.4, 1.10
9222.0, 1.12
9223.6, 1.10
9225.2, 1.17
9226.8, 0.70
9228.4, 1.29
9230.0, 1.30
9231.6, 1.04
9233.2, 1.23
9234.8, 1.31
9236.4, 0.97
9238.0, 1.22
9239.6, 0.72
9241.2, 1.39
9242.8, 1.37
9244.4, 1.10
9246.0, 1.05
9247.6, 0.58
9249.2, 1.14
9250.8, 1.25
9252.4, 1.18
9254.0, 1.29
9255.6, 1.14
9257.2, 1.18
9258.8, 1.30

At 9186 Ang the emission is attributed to [S II] 6716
